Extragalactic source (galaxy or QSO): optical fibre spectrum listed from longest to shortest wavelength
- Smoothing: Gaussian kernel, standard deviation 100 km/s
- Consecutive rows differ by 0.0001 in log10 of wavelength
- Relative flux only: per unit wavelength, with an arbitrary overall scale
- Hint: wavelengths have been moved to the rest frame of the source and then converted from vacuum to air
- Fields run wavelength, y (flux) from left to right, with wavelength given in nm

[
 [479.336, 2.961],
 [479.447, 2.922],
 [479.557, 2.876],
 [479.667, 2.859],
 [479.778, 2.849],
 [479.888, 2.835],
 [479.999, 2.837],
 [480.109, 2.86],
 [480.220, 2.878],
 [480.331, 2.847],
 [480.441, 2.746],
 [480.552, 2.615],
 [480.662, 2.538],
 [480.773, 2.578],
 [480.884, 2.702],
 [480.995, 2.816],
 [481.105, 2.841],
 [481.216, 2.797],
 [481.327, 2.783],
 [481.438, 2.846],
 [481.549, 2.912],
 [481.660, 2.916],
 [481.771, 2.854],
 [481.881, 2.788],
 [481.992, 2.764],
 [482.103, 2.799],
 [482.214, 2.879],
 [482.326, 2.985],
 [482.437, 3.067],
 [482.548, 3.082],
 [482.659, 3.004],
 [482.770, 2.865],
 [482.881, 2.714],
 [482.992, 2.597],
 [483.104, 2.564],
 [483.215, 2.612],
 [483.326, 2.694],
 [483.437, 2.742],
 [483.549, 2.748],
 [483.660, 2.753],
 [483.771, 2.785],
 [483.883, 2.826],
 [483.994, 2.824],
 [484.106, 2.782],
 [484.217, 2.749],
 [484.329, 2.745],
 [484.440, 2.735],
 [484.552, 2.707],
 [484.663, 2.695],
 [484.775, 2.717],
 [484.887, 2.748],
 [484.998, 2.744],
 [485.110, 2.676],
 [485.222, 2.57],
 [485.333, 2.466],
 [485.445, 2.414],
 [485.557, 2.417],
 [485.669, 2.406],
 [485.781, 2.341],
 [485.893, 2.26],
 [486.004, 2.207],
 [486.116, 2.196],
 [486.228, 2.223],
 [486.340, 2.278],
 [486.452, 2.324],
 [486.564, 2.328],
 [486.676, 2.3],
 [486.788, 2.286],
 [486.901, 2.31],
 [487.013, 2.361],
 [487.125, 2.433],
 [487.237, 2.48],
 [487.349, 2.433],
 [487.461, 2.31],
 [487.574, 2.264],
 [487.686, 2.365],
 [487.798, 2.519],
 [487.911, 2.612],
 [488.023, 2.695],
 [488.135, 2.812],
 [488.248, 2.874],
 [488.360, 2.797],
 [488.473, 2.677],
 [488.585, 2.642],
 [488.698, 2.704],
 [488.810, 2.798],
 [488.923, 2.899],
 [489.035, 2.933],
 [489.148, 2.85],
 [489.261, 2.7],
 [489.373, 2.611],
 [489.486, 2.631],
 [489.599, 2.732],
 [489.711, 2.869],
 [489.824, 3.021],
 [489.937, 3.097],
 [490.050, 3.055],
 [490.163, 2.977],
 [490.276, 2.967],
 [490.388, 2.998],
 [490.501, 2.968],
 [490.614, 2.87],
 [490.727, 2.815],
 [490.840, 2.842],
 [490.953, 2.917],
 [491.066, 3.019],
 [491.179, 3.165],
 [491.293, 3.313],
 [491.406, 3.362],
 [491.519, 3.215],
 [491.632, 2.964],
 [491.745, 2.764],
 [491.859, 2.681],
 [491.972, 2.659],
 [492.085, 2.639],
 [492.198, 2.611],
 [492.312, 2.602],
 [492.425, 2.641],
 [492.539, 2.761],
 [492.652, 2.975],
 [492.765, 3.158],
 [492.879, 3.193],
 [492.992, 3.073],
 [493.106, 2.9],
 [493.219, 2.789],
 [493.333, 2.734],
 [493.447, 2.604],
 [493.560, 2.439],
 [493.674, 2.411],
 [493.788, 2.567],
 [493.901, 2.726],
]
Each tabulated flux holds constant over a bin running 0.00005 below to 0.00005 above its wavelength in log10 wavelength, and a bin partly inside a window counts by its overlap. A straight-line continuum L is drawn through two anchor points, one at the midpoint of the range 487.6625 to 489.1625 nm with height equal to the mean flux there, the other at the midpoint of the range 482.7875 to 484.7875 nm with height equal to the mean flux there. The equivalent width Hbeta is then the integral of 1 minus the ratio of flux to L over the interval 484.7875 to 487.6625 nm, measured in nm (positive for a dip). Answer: 0.35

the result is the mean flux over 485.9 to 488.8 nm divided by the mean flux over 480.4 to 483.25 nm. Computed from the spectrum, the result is 0.9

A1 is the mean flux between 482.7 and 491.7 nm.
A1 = 2.69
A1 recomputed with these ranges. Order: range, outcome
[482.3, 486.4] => 2.64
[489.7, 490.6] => 2.99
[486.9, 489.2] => 2.62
